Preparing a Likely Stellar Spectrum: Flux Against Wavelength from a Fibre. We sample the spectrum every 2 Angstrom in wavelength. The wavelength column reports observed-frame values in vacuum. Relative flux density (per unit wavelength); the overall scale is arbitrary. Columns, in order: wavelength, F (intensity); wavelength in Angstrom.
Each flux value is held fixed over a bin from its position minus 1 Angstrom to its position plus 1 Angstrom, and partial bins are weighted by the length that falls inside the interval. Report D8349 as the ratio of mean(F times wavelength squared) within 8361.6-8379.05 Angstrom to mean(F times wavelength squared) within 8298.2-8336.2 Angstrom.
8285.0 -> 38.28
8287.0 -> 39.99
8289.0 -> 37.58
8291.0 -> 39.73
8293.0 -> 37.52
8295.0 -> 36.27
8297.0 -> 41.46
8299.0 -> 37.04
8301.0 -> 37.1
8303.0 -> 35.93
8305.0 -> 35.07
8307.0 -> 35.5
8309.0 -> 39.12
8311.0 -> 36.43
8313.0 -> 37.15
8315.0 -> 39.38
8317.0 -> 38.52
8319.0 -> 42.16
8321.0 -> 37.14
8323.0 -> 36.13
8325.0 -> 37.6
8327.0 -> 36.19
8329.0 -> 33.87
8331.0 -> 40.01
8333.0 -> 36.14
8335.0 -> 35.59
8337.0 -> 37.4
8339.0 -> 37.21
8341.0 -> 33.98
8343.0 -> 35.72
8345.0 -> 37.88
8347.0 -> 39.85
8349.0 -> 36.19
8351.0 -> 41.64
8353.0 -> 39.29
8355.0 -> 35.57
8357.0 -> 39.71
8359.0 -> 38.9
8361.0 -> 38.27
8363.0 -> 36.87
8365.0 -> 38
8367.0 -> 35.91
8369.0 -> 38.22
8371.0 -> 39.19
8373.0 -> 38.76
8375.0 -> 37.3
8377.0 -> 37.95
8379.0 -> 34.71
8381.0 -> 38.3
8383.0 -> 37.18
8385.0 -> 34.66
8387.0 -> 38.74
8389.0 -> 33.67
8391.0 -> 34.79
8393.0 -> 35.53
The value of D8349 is 1.02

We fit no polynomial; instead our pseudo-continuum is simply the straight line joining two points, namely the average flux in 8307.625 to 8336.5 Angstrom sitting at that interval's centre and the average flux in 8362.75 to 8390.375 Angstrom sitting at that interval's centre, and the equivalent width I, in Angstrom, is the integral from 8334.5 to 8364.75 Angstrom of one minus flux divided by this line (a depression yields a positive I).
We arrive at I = -0.3 Angstrom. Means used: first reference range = 37.5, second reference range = 37.1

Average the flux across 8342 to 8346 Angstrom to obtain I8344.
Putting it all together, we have 36.8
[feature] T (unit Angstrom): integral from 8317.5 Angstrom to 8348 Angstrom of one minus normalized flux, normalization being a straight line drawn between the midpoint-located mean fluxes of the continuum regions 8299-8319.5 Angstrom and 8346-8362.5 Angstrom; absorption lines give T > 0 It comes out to 0.75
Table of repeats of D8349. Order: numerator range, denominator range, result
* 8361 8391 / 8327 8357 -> 1.00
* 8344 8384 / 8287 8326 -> 1.02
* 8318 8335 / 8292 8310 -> 1.01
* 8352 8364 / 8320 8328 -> 1.04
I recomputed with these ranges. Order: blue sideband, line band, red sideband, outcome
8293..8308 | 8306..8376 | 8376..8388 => -1.3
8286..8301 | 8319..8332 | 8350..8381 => 0.3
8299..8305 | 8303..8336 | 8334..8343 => -0.9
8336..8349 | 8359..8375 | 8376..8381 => -0.5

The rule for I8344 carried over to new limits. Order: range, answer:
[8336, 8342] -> 36.2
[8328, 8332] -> 36.9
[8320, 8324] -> 36.6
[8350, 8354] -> 40.5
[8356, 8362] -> 39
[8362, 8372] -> 37.6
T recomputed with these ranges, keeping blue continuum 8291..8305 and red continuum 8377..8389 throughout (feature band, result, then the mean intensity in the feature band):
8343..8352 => -0.4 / 38.5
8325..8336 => 0.2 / 36.5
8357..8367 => -0.3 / 38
